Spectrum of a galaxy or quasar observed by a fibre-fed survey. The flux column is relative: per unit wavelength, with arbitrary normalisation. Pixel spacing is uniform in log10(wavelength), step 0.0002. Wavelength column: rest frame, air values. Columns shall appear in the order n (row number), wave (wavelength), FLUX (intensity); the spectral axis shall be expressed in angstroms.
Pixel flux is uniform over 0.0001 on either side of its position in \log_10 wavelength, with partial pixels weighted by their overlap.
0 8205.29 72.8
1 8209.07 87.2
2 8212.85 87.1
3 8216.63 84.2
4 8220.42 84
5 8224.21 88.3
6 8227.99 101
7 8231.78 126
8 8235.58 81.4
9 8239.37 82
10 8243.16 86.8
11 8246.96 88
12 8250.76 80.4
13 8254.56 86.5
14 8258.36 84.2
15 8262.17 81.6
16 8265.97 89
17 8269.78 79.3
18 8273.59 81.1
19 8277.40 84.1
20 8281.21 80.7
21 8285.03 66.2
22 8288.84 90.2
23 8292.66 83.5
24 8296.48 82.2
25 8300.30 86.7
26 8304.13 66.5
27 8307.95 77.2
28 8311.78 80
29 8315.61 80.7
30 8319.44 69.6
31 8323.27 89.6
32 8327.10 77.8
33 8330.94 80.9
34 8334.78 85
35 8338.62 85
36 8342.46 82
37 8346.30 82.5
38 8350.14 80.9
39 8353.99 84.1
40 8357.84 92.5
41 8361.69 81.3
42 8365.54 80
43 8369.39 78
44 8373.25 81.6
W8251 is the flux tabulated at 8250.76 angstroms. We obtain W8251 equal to 80.4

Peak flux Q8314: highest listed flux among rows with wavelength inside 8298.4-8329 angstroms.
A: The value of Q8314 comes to 89.6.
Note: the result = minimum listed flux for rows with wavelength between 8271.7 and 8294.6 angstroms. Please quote 66.2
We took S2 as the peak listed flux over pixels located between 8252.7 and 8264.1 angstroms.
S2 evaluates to 86.5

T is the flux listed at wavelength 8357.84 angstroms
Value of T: 92.5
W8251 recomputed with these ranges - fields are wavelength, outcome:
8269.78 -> 79.3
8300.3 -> 86.7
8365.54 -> 80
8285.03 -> 66.2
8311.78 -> 80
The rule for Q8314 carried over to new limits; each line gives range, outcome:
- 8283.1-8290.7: 90.2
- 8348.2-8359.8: 92.5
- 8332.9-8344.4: 85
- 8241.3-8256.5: 88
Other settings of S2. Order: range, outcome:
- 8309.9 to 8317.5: 80.7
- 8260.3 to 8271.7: 89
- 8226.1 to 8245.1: 126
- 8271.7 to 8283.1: 84.1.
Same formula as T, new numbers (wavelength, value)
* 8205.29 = 72.8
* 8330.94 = 80.9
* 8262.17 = 81.6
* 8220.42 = 84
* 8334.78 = 85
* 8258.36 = 84.2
